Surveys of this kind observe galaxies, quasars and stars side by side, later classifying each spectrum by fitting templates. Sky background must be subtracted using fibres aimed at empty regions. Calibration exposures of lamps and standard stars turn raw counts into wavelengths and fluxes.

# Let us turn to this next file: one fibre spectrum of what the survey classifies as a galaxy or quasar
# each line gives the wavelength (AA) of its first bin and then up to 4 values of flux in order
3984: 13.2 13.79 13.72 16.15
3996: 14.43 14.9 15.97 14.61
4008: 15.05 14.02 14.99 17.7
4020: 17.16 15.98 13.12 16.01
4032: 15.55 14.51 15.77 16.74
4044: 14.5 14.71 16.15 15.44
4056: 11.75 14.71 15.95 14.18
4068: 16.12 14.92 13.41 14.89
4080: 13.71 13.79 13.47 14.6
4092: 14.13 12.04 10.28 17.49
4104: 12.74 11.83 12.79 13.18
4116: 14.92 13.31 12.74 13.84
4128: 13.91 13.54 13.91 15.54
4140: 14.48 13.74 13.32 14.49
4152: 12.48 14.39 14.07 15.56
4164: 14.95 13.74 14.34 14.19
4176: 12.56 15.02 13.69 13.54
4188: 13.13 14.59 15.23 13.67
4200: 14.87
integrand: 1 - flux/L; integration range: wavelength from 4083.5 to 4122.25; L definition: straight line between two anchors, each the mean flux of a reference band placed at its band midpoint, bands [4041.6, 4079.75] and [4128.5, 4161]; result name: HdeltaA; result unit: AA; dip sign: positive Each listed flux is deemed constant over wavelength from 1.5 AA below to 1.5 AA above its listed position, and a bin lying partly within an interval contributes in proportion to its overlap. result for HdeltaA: 2.8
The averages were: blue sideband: 14.7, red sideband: 14.1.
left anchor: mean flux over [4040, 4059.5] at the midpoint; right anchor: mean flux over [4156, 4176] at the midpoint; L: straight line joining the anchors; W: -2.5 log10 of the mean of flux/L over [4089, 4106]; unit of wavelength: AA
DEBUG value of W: 0.09 mag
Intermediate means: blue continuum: 14.8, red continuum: 14.3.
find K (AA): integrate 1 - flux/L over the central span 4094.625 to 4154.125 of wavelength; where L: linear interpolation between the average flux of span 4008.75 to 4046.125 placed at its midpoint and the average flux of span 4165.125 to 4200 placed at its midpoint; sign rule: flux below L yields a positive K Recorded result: 4.1 AA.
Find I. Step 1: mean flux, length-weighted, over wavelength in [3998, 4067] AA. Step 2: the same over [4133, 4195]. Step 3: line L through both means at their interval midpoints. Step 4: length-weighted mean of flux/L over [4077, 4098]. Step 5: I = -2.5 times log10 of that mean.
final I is 0.099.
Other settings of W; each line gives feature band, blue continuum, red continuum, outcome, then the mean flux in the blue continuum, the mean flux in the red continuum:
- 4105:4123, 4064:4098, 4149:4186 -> 0.07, 13.9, 14.1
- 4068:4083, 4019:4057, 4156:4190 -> 0.04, 15.2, 14.1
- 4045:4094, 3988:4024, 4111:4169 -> 0.02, 15.4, 14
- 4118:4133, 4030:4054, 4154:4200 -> 0.09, 15.4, 14.2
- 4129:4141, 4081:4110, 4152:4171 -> -0.03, 13.3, 14.4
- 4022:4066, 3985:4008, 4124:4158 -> -0.04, 14.8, 14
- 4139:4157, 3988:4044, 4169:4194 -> 0.03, 15.3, 14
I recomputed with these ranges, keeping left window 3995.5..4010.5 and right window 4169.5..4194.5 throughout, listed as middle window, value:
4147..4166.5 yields -0.01 mag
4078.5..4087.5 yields 0.07 mag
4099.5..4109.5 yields 0.04 mag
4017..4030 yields -0.07 mag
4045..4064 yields -0.01 mag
